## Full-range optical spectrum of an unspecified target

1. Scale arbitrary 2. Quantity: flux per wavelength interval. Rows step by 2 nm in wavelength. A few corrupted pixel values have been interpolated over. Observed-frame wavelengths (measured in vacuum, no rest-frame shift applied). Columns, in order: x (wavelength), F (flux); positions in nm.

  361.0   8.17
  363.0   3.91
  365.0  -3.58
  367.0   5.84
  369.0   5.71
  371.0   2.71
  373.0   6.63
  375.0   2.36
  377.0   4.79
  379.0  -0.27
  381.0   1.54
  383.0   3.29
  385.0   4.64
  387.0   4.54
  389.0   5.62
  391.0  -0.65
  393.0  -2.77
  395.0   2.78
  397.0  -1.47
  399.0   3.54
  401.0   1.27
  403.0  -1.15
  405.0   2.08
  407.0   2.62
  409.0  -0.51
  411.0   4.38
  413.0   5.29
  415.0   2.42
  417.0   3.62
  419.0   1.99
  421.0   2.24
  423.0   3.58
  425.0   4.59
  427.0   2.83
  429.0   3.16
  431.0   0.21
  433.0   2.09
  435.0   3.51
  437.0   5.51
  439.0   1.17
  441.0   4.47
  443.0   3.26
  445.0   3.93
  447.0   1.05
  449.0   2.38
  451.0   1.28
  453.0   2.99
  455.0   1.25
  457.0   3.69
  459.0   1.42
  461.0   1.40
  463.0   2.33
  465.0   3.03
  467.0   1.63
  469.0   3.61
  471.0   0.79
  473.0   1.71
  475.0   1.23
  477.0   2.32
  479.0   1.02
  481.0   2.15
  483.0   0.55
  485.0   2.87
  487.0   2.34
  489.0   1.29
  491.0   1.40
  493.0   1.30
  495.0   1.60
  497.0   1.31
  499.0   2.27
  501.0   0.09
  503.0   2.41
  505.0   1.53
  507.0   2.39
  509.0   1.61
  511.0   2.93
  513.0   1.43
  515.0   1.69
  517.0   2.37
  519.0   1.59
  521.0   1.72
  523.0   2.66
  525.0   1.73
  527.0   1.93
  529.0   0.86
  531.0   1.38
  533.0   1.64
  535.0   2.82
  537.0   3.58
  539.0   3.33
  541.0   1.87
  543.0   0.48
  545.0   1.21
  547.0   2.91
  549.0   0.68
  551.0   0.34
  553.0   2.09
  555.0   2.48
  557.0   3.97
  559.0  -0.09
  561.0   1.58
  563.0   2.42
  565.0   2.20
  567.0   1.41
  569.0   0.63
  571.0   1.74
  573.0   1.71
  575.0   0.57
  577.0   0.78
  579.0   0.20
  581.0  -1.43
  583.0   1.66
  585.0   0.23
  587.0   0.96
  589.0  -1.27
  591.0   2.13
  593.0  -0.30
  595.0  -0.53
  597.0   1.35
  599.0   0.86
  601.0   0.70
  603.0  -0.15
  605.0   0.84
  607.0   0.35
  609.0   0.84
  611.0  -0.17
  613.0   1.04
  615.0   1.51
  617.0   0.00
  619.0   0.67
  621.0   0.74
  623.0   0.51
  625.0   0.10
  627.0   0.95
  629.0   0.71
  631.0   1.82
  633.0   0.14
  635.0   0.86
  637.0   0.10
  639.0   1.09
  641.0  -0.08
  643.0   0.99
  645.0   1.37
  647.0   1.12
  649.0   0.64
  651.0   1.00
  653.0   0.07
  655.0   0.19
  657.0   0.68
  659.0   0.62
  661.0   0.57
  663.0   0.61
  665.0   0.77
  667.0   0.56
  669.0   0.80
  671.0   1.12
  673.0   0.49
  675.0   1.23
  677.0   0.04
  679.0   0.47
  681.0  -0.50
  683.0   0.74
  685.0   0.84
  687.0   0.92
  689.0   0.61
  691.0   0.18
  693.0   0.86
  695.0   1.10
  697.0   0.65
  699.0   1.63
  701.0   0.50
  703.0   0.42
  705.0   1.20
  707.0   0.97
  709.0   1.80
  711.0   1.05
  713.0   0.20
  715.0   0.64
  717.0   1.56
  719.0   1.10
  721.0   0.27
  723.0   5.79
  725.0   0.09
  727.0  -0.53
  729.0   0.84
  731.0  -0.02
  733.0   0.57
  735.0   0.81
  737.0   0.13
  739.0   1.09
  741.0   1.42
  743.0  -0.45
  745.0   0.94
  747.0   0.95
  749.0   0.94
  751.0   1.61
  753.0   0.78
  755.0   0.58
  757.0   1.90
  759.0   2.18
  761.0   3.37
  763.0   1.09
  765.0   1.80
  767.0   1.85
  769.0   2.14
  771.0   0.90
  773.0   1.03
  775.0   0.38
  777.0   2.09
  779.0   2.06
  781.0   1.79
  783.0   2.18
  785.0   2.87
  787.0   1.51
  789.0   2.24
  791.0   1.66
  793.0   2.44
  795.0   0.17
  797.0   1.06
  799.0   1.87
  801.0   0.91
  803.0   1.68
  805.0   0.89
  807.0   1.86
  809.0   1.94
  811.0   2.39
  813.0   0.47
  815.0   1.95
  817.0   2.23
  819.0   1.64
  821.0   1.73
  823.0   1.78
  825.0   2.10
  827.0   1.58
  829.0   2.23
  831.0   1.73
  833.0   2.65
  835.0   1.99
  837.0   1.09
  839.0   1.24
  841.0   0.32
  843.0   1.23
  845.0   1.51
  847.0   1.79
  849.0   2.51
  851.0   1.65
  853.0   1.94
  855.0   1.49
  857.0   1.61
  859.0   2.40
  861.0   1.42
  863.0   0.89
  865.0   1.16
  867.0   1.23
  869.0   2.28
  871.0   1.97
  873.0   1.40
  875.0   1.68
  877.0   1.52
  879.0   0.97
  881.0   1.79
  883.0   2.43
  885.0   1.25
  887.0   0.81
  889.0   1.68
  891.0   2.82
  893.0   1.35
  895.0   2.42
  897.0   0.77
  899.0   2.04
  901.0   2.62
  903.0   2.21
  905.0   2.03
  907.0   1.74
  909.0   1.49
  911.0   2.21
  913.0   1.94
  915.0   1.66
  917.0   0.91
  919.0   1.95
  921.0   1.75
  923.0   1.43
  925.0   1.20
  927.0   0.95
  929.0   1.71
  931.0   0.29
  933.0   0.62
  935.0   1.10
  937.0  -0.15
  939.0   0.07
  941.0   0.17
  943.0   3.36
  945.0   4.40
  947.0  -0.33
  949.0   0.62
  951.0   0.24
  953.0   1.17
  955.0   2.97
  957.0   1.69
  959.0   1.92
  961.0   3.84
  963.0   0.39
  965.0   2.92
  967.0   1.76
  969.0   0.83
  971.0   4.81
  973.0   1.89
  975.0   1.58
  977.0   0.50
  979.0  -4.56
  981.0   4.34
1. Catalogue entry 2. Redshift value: 0.94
